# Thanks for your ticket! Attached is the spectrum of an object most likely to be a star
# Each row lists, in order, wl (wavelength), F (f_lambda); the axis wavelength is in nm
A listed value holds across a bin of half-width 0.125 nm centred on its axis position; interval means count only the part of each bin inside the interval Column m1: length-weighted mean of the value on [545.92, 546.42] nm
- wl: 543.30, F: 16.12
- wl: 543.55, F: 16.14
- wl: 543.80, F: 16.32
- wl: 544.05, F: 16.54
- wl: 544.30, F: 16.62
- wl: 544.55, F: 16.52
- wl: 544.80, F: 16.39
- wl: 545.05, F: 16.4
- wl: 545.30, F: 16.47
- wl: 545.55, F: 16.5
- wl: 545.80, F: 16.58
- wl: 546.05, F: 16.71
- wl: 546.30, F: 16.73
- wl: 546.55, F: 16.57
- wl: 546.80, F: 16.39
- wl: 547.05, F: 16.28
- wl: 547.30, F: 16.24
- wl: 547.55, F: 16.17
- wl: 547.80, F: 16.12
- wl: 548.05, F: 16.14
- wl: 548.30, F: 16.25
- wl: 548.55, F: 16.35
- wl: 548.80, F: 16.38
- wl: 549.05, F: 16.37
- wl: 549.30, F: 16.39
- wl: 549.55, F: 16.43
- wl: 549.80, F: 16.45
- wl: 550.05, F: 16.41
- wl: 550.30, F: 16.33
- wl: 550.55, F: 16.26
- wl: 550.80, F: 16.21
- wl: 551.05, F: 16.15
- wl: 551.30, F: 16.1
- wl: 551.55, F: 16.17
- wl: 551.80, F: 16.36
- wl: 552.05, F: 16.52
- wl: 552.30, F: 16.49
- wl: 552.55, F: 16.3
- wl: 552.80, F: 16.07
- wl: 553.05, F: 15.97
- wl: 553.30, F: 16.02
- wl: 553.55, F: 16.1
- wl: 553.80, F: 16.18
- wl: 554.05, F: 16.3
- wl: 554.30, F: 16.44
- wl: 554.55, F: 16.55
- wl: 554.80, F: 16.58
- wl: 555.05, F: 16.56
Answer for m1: 16.7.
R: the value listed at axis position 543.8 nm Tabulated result 16.32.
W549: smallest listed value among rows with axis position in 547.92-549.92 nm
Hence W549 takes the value 16.14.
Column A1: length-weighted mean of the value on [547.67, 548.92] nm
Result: 16.2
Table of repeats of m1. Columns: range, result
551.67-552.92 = 16.3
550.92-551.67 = 16.1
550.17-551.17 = 16.2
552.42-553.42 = 16.1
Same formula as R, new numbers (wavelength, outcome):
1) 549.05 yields 16.37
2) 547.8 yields 16.12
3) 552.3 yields 16.49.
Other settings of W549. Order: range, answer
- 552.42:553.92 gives 15.97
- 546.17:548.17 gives 16.12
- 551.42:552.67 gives 16.17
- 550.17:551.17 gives 16.15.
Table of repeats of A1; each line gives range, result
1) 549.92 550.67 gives 16.3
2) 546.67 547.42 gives 16.3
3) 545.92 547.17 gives 16.5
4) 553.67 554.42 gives 16.3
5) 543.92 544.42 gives 16.6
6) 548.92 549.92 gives 16.4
